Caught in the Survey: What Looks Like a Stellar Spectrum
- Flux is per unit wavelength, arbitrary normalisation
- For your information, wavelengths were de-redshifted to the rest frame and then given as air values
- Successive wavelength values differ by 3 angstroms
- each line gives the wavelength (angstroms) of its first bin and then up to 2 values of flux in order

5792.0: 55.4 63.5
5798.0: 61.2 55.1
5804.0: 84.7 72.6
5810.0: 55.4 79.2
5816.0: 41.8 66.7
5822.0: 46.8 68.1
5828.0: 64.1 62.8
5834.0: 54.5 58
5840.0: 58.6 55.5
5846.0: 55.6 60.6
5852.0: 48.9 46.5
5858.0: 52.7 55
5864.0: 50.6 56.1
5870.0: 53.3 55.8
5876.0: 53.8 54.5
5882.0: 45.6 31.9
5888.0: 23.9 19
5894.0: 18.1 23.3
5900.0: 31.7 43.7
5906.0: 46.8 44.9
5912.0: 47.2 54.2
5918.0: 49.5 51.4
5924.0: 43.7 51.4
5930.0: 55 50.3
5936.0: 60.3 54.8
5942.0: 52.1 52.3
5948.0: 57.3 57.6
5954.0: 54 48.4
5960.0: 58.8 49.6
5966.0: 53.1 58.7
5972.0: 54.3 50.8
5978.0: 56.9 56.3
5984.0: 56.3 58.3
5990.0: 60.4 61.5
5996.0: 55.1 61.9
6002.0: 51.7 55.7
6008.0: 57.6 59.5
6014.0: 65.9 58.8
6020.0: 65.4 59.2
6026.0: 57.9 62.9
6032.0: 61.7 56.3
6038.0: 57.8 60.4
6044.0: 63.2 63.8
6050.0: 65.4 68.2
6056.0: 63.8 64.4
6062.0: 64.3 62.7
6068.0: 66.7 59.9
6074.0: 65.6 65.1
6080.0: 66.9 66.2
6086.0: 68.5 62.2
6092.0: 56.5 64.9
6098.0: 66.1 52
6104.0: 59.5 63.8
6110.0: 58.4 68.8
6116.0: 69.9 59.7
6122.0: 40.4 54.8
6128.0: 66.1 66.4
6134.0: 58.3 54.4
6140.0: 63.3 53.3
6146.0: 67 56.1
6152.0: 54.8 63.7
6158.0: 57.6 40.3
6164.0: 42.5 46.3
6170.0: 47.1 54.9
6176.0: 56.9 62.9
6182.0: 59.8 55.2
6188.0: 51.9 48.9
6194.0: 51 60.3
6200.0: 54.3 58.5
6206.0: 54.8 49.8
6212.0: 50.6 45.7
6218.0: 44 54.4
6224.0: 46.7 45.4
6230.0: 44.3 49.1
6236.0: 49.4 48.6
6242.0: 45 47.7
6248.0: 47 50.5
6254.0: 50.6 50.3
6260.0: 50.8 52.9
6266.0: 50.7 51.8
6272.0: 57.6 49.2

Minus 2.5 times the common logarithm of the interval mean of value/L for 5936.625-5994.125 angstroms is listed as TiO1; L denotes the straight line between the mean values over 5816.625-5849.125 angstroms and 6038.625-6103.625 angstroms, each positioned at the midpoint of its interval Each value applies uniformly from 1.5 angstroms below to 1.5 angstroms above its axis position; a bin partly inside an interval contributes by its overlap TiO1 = 0.11 mag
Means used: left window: 58.7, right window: 63.5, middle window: 55.4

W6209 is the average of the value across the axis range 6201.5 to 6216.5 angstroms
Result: 51.9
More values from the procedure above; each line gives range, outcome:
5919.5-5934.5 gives 50.4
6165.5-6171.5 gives 46.7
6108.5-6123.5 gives 59.4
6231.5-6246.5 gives 48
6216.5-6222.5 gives 49.2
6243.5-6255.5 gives 49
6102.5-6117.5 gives 64.1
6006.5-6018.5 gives 60.5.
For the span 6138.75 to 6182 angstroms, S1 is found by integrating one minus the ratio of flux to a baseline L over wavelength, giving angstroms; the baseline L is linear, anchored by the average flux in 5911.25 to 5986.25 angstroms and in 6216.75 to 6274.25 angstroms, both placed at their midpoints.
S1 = -3.74 angstroms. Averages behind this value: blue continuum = 53.5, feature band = 54.9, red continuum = 49.3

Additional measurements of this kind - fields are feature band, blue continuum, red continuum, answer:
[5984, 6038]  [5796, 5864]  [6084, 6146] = 0.7 angstroms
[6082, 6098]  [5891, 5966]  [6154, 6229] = -4.3 angstroms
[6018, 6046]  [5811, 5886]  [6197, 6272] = -4.1 angstroms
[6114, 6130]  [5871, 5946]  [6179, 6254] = -3.2 angstroms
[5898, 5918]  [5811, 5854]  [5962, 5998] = 4.4 angstroms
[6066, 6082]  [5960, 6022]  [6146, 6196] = -2.6 angstroms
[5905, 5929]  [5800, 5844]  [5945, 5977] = 3.3 angstroms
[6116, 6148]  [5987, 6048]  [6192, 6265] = -2.6 angstroms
